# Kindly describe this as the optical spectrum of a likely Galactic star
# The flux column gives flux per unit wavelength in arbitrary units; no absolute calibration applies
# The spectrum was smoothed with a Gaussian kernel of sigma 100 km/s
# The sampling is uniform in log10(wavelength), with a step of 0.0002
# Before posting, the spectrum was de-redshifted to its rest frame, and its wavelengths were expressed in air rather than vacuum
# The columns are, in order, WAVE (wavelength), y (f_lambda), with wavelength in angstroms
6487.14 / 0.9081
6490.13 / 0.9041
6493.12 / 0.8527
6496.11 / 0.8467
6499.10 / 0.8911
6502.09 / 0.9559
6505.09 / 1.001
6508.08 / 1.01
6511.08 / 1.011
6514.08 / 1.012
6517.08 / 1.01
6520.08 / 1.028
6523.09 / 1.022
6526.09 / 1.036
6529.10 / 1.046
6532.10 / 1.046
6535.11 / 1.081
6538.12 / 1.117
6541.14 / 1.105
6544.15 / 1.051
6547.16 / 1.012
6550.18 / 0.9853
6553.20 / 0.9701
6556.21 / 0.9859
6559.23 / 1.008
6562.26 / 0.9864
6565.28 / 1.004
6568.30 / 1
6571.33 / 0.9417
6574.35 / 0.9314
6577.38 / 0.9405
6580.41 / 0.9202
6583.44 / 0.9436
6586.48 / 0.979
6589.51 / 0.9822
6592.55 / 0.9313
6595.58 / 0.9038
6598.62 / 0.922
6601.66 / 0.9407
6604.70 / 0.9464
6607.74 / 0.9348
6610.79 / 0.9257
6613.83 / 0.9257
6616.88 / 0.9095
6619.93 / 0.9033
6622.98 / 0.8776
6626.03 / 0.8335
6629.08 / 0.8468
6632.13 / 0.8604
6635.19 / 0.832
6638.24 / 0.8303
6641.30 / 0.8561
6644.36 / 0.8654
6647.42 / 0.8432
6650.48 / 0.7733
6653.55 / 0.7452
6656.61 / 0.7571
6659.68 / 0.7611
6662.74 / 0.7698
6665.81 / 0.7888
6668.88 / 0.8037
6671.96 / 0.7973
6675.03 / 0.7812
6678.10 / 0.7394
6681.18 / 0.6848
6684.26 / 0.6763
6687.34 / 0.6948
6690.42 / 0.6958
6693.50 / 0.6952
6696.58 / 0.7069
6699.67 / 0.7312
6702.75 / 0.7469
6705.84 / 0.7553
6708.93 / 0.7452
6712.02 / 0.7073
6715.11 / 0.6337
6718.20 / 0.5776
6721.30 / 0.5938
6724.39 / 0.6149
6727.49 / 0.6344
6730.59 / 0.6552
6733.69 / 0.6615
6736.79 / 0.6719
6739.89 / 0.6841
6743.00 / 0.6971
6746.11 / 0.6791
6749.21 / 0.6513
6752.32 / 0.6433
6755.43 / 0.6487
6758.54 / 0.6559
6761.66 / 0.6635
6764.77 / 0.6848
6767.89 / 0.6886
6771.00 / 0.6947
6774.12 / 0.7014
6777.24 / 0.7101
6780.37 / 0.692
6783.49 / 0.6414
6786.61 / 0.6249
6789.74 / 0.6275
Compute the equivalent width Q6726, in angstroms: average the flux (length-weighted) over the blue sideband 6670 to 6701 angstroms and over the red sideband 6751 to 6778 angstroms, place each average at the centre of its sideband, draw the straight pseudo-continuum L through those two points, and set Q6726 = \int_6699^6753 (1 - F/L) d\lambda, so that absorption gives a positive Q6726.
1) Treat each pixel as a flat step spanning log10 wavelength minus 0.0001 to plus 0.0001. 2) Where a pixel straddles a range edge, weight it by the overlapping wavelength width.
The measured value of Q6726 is 2.1 angstroms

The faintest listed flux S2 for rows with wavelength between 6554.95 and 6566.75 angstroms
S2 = 0.9859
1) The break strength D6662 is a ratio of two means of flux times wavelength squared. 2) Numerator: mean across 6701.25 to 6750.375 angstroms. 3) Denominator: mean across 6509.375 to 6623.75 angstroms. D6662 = 0.72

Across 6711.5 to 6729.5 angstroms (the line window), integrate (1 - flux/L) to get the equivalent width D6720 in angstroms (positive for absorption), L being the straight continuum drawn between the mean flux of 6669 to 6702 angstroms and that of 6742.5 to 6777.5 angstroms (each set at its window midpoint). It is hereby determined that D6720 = 2.0 angstroms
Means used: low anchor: 0.724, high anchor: 0.675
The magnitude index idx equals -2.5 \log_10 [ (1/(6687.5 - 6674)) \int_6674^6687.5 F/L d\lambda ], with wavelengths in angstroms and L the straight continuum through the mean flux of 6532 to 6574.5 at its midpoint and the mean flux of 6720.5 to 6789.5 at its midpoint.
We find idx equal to 0.11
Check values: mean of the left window 1.02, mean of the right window 0.663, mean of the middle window 0.715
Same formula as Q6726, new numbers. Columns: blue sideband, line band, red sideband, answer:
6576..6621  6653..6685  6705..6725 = 0.5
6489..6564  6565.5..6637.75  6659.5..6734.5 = -4.1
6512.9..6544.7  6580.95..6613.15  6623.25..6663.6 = -1.0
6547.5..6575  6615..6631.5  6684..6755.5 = -0.2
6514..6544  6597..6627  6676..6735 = -1.2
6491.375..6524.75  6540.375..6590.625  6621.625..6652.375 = -4.0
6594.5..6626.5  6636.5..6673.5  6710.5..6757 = 0.9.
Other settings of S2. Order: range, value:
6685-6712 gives 0.6948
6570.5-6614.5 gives 0.9038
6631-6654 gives 0.7452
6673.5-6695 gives 0.6763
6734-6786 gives 0.6414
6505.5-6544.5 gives 1.01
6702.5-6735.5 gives 0.5776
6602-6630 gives 0.8335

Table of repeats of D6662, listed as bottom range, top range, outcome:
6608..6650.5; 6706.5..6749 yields 0.78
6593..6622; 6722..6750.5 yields 0.74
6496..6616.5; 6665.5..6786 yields 0.74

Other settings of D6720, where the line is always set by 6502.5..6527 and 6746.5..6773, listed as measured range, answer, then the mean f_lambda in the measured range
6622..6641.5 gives 0.0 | 0.847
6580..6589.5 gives -0.4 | 0.956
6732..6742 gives 0.4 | 0.674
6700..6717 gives 0.6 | 0.716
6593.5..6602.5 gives -0.3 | 0.922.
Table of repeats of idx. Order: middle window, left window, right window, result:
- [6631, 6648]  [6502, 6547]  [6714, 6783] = -0.01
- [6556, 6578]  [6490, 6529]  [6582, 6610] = -0.03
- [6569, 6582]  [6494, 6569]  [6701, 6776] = 0.00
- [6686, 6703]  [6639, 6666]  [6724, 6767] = 0.04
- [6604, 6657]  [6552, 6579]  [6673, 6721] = -0.02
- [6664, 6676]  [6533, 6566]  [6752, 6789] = 0.05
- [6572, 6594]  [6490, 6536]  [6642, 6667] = -0.07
